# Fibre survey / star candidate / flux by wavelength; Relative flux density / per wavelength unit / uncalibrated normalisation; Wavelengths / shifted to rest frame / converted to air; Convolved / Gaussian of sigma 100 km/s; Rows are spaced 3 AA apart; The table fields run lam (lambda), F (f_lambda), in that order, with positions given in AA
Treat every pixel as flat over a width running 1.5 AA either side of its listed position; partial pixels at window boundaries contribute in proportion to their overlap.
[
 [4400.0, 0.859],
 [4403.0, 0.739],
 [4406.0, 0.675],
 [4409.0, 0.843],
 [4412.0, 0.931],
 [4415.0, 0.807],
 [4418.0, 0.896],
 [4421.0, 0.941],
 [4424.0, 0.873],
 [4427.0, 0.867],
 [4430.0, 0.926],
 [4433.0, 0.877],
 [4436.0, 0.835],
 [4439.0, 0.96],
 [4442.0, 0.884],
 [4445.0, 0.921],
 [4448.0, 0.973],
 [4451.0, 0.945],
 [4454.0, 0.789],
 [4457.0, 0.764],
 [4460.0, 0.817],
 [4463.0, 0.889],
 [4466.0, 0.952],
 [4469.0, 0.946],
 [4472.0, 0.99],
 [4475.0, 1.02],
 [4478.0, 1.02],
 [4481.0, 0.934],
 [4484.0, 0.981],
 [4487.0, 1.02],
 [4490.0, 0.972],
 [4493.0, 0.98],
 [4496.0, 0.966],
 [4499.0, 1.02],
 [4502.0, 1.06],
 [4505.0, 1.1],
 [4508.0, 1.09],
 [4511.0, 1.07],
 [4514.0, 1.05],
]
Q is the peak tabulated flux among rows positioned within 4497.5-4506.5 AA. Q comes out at 1.1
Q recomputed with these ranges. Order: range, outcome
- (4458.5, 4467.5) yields 0.952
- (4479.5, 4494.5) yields 1.02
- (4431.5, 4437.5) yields 0.877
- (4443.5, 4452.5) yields 0.973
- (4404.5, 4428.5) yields 0.941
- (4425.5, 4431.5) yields 0.926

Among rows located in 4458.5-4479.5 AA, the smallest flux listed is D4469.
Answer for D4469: 0.817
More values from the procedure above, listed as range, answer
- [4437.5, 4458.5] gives 0.764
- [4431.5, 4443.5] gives 0.835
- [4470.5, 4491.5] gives 0.934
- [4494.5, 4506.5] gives 0.966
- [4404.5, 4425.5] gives 0.675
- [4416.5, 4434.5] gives 0.867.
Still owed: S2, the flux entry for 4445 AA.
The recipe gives 0.921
